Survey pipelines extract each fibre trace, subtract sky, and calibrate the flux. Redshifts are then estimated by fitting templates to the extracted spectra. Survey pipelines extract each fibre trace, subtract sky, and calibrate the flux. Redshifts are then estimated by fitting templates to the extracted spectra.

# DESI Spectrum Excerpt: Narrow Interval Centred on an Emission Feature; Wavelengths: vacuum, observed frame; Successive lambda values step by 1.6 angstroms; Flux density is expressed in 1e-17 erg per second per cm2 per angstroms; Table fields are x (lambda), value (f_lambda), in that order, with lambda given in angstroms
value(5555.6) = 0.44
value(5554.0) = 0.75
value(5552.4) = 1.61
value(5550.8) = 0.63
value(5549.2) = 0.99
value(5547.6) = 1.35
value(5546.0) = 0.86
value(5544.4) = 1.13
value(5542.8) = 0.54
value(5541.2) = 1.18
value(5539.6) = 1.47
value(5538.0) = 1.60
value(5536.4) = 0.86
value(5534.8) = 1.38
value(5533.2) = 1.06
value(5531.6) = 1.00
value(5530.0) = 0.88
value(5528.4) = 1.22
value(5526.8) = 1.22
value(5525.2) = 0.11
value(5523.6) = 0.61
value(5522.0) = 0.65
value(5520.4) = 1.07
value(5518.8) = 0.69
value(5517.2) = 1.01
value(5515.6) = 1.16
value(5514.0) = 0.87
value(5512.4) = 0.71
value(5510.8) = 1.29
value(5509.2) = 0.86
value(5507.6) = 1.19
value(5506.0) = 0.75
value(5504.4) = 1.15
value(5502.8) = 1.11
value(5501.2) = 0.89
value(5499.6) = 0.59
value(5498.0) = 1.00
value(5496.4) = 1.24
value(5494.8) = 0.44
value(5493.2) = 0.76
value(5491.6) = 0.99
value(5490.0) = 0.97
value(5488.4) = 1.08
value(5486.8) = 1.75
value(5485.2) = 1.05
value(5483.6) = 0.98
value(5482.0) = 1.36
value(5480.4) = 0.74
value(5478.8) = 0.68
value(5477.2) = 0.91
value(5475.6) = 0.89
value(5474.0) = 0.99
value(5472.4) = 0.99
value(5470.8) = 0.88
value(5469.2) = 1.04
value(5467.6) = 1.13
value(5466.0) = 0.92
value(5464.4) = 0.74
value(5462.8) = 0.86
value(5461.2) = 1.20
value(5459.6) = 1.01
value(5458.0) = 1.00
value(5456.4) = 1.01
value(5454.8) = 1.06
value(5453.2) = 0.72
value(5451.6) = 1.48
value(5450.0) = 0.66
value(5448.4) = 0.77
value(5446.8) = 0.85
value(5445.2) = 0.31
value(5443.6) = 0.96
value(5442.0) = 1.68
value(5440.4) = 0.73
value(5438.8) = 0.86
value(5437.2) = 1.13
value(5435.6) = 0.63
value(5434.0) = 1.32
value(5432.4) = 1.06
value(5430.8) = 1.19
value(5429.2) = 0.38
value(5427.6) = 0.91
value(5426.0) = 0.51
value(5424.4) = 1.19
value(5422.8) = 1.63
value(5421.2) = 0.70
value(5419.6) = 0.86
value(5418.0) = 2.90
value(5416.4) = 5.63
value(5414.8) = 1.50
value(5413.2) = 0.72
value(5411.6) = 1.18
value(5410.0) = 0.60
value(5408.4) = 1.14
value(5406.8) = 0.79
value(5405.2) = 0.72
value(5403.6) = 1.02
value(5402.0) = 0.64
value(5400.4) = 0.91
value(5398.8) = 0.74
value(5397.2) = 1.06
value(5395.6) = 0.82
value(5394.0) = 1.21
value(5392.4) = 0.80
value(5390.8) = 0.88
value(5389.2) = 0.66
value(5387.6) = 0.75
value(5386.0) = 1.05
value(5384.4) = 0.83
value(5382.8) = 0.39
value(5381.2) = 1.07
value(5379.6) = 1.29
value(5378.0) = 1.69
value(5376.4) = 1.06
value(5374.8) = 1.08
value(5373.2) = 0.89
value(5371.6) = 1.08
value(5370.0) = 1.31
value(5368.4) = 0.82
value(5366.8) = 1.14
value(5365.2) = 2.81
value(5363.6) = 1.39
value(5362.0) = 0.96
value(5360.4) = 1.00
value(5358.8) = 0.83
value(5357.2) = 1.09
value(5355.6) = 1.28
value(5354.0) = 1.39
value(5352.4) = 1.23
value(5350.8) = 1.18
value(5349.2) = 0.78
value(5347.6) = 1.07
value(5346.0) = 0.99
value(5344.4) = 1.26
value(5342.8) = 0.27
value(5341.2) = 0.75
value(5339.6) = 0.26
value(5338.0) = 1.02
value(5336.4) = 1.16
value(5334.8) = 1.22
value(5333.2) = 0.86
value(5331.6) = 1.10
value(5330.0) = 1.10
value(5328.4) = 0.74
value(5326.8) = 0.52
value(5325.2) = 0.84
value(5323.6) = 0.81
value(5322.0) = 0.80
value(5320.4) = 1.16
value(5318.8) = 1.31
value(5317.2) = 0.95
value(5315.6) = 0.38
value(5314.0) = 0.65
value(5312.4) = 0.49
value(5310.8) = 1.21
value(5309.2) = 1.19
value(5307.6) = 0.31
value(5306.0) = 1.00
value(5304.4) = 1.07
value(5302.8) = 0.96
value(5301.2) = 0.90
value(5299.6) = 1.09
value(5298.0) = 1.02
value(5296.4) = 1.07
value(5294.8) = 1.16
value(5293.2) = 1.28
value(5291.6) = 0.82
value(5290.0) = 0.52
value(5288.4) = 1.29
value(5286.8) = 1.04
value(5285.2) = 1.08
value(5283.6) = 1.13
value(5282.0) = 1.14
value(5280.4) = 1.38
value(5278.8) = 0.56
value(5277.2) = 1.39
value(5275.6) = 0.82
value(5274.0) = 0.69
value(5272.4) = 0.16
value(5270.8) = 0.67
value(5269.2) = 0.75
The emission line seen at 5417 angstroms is [O III]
